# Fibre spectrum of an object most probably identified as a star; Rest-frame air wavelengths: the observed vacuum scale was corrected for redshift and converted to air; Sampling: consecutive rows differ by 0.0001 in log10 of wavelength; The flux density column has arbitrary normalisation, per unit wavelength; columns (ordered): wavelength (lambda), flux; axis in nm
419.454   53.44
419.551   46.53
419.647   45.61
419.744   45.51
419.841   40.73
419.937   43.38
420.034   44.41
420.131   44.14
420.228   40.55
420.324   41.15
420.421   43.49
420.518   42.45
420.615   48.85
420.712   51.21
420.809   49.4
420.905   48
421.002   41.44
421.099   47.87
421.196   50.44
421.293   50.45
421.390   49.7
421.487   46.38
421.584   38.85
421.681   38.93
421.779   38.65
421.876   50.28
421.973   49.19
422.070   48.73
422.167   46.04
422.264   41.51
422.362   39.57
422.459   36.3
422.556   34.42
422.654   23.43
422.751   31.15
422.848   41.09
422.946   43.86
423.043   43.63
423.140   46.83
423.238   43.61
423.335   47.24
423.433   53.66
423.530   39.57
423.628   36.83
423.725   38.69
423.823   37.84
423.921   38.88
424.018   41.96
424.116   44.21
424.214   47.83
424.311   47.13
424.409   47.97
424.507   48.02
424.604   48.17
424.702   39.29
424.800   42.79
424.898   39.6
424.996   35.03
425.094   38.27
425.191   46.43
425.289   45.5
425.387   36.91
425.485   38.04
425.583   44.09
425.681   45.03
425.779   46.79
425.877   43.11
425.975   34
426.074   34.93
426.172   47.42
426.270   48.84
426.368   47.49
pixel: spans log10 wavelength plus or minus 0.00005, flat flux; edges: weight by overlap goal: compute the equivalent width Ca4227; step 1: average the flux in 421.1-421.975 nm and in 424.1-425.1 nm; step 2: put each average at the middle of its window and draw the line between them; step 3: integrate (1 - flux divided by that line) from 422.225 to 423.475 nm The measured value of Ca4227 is 0.124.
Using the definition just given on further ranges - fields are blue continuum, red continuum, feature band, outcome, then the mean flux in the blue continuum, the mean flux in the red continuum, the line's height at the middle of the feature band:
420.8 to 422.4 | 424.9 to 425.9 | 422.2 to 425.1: 0.14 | 45.6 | 41.8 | 43.5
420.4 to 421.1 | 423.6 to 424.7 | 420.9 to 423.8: 0.15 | 46.6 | 43.4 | 45.1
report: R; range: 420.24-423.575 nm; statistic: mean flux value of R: 43.7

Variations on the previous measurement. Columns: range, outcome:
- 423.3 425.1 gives 42.8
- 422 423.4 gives 40.8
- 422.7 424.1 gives 41.8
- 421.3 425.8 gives 42.4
